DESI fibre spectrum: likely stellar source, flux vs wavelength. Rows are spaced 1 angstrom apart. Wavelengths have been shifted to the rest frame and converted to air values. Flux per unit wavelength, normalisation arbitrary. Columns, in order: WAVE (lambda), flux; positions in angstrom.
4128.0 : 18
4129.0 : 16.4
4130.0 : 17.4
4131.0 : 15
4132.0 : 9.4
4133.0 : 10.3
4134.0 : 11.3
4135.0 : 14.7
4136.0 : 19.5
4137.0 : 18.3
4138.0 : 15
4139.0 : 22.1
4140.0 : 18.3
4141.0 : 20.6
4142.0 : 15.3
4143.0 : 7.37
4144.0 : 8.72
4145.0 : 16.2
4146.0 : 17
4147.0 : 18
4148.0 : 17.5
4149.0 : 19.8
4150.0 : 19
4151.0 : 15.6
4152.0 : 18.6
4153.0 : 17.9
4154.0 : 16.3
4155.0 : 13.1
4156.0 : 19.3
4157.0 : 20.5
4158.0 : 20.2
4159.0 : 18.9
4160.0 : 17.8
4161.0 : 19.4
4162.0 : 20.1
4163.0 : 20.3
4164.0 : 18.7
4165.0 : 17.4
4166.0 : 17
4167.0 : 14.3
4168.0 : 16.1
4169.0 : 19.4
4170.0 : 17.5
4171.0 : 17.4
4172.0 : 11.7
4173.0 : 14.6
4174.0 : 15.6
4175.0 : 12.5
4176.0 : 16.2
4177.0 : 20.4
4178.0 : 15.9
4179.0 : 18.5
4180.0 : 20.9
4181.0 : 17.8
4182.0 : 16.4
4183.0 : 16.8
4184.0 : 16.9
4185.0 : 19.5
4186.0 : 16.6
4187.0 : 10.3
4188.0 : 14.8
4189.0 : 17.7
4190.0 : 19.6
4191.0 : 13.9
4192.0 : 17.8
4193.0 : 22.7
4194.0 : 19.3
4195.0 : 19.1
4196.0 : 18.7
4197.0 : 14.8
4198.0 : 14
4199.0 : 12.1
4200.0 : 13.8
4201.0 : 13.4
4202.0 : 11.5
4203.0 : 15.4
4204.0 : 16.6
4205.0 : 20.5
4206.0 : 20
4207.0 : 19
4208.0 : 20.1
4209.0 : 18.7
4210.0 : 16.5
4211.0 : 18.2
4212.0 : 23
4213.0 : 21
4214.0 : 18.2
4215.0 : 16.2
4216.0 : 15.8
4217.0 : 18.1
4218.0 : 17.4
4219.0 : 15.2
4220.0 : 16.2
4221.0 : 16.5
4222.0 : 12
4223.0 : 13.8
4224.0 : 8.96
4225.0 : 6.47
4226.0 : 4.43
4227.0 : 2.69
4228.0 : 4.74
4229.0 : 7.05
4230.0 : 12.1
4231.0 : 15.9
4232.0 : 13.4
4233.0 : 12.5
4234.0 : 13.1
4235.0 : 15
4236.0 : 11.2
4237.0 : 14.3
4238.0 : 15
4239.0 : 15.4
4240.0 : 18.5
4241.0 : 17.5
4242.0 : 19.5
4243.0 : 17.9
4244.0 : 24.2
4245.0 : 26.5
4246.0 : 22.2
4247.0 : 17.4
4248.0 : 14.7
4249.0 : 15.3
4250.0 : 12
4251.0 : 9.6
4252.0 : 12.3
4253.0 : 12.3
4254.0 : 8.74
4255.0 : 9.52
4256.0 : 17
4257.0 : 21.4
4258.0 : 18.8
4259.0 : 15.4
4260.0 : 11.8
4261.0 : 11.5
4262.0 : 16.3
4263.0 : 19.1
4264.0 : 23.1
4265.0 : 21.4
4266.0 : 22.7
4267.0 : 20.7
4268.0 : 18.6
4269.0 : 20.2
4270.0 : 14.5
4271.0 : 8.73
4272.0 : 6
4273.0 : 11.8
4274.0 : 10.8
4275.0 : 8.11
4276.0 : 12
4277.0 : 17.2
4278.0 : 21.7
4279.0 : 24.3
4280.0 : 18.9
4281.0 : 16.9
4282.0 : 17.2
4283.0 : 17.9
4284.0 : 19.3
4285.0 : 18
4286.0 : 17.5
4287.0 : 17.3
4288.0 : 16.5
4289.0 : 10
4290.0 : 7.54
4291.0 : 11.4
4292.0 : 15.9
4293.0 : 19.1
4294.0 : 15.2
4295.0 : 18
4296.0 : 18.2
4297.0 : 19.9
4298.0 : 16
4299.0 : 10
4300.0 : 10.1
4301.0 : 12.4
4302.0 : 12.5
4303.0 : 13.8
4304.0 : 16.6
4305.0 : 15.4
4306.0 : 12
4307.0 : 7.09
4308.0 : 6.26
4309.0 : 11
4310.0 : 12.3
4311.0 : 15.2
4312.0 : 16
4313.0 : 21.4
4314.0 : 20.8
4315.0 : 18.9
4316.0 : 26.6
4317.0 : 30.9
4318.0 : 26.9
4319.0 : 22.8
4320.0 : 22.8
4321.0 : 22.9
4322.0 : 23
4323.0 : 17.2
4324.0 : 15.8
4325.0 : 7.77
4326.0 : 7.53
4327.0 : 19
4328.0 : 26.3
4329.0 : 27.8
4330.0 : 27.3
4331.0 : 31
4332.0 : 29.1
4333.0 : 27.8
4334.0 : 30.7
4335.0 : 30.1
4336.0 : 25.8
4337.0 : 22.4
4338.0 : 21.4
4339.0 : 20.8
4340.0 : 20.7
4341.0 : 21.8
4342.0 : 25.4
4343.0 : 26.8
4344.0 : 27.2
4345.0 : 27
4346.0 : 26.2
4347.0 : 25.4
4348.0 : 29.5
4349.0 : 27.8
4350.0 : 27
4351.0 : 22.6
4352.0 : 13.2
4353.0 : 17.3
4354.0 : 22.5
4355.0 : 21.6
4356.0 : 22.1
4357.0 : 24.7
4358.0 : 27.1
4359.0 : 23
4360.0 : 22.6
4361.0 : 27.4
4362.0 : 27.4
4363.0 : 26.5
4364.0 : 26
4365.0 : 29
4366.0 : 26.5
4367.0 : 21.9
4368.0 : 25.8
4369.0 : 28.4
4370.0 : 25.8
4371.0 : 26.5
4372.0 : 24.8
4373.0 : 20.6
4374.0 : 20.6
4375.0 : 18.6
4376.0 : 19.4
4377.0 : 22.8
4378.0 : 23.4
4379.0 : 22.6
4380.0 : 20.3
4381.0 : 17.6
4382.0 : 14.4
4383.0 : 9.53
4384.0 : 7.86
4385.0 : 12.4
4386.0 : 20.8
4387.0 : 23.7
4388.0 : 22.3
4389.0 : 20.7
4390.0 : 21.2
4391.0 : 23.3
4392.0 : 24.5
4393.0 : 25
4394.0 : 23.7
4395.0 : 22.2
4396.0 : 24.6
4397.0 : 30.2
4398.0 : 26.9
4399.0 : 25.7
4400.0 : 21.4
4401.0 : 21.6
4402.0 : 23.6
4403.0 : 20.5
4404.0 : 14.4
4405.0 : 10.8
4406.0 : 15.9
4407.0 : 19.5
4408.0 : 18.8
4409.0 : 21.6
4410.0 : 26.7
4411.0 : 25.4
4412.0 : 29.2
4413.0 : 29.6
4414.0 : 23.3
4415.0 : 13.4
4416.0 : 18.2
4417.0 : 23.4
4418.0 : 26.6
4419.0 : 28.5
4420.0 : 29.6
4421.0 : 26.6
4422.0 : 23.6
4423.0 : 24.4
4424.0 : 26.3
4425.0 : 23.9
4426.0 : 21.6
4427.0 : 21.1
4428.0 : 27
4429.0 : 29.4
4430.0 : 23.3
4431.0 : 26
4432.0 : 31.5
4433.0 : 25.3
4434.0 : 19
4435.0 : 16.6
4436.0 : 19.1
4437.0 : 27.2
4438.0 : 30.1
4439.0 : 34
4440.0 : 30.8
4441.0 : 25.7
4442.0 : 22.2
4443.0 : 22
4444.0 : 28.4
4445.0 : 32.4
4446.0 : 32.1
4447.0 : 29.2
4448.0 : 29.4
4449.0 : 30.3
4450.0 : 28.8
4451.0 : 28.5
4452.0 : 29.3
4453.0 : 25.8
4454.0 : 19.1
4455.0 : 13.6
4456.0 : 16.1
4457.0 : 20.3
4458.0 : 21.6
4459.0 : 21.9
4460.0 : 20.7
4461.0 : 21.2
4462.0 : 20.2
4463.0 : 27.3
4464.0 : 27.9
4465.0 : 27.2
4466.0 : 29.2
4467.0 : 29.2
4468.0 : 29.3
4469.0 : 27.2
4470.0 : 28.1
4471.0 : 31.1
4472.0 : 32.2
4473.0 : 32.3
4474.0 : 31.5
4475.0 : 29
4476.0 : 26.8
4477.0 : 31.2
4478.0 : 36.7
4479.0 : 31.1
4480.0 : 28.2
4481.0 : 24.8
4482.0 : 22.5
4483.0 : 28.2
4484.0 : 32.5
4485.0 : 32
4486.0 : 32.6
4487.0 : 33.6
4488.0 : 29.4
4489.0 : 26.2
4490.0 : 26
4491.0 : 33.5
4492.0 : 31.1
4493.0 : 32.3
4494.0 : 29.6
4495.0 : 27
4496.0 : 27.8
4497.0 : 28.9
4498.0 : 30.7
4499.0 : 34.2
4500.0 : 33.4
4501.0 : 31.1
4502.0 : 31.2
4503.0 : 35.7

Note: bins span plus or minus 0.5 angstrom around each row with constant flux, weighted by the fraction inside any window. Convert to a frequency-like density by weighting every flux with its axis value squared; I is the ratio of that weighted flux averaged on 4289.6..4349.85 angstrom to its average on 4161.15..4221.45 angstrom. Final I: 1.24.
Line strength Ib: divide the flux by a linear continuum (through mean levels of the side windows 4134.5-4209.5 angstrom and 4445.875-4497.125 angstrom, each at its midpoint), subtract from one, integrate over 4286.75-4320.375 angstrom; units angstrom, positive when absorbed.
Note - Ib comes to 8.8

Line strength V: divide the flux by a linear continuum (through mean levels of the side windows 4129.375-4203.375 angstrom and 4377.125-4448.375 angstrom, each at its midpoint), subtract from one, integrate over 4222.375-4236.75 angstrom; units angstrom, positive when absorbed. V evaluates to 6.4 angstrom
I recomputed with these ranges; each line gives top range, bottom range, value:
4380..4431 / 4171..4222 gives 1.45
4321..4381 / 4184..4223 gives 1.50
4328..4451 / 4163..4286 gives 1.63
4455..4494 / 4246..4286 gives 1.93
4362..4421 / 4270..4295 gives 1.56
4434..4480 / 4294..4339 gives 1.48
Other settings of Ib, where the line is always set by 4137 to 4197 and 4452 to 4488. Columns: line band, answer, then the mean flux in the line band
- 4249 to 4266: 4.1 angstrom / 15.3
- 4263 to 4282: 3.7 angstrom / 16.6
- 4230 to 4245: 2.6 angstrom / 16.2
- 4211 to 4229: 5.1 angstrom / 13.5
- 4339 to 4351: -1.4 angstrom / 25.5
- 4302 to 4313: 4.4 angstrom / 13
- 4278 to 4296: 3.7 angstrom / 16.7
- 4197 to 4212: 1.5 angstrom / 16.6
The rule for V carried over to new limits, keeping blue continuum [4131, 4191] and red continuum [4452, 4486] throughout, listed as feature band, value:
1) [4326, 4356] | -2.71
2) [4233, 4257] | 4.61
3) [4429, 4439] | 0.22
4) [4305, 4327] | 4.41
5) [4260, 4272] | 1.76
